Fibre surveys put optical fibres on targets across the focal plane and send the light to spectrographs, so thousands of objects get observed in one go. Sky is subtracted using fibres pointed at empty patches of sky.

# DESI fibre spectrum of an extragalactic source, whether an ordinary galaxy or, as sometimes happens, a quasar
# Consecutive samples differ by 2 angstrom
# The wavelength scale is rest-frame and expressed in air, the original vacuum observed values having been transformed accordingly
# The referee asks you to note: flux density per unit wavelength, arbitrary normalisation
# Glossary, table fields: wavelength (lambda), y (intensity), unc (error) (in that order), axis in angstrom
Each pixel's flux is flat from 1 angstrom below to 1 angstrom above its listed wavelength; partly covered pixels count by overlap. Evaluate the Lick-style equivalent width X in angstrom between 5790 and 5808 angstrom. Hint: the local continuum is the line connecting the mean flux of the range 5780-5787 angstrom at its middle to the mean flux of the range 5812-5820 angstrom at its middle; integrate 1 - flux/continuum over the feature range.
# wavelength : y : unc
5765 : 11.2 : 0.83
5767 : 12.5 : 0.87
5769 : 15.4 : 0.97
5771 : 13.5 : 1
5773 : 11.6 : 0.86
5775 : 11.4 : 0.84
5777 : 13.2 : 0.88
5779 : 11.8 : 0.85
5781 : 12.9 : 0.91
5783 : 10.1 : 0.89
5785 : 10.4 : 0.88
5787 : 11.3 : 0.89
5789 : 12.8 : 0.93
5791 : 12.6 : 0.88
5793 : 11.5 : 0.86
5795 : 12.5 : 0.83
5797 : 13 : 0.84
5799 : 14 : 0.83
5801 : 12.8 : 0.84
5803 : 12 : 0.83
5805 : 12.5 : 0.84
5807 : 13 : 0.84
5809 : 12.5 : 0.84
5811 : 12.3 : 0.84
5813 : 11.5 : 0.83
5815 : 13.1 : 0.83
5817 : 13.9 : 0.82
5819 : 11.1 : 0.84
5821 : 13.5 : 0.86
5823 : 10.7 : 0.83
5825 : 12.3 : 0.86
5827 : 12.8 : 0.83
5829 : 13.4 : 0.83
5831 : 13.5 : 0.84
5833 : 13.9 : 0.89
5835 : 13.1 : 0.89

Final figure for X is -1.4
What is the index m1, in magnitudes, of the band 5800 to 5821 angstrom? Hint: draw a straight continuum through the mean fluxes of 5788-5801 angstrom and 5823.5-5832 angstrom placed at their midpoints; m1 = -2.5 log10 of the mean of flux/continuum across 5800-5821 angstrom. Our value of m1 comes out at 0.02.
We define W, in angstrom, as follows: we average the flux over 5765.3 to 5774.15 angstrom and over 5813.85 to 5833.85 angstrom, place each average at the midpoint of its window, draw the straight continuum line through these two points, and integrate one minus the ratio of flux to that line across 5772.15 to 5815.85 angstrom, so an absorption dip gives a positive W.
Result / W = 2.4 angstrom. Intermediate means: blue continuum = 13.1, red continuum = 12.8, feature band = 12.2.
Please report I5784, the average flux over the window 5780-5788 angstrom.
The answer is 11.2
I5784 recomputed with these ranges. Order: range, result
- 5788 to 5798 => 12.5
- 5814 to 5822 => 12.9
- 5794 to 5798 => 12.8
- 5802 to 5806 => 12.2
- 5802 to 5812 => 12.5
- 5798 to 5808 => 12.9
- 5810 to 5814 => 11.9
